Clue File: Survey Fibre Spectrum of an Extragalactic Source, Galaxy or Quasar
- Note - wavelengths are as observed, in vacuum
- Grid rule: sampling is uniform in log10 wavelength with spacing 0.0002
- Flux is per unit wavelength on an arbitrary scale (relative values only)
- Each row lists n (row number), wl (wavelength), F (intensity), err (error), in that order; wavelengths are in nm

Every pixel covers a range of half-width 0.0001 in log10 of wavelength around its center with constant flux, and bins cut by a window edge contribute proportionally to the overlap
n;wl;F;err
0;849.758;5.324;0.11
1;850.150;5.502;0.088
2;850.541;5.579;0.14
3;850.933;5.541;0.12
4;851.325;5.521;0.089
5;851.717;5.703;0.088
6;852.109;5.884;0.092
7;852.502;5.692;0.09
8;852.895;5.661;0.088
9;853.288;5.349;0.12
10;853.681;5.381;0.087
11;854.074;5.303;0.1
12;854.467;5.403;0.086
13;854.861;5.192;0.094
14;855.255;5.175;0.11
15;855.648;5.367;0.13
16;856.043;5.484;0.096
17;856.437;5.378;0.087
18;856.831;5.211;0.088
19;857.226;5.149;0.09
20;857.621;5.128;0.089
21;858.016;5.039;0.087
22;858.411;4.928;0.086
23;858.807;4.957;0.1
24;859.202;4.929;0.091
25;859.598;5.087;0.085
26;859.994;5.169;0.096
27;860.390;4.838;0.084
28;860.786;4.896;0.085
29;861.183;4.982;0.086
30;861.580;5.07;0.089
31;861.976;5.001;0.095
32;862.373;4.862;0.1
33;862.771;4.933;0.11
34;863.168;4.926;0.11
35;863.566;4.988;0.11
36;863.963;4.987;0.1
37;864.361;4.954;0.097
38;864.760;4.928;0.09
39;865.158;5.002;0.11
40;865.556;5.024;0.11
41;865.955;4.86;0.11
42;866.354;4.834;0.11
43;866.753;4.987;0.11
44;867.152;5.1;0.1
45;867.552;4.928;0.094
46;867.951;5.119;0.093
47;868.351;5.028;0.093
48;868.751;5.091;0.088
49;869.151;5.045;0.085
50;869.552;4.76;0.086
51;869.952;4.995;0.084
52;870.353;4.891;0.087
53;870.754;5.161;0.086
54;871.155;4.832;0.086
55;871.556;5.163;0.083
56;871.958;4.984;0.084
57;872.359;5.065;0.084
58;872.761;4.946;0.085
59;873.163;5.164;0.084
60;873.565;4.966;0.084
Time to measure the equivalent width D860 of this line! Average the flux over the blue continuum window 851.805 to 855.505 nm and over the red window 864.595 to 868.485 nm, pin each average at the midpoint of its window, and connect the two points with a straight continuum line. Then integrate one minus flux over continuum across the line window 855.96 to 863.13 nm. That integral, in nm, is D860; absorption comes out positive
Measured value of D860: 0.26 nm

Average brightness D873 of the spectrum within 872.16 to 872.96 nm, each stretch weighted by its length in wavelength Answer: 5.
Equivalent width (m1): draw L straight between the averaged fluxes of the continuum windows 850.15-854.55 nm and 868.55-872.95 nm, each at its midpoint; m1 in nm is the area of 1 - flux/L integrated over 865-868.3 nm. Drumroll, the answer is 0.09 nm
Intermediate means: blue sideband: 5.55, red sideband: 4.99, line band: 4.98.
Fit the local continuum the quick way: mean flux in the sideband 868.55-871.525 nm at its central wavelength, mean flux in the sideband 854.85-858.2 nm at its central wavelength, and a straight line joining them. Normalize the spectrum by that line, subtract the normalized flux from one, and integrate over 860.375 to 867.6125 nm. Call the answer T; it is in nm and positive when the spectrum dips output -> 0.20 nm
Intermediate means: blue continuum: 5.24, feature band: 4.96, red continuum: 4.98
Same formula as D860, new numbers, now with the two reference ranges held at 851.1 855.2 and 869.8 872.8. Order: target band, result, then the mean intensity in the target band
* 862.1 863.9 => 0.10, 4.93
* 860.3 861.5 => 0.08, 4.93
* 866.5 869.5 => 0.04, 5.02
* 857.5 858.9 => 0.09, 5.01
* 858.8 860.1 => 0.07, 5.04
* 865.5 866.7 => 0.06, 4.9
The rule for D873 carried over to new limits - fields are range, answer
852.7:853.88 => 5.46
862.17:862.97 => 4.9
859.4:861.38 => 4.99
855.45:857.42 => 5.32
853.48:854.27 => 5.34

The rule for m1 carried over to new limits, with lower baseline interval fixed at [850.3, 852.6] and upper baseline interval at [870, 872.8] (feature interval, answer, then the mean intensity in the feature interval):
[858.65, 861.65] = 0.21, 4.99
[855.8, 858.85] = 0.16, 5.17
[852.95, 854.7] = 0.06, 5.38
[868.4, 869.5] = 0.01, 5.02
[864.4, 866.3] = 0.09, 4.94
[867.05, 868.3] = 0.02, 5.04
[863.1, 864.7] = 0.09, 4.96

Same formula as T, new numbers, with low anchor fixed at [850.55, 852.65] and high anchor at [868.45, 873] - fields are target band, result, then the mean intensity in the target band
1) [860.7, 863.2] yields 0.16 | 4.96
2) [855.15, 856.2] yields 0.03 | 5.35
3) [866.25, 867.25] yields 0.03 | 4.98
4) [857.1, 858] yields 0.06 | 5.12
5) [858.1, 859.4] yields 0.11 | 4.95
